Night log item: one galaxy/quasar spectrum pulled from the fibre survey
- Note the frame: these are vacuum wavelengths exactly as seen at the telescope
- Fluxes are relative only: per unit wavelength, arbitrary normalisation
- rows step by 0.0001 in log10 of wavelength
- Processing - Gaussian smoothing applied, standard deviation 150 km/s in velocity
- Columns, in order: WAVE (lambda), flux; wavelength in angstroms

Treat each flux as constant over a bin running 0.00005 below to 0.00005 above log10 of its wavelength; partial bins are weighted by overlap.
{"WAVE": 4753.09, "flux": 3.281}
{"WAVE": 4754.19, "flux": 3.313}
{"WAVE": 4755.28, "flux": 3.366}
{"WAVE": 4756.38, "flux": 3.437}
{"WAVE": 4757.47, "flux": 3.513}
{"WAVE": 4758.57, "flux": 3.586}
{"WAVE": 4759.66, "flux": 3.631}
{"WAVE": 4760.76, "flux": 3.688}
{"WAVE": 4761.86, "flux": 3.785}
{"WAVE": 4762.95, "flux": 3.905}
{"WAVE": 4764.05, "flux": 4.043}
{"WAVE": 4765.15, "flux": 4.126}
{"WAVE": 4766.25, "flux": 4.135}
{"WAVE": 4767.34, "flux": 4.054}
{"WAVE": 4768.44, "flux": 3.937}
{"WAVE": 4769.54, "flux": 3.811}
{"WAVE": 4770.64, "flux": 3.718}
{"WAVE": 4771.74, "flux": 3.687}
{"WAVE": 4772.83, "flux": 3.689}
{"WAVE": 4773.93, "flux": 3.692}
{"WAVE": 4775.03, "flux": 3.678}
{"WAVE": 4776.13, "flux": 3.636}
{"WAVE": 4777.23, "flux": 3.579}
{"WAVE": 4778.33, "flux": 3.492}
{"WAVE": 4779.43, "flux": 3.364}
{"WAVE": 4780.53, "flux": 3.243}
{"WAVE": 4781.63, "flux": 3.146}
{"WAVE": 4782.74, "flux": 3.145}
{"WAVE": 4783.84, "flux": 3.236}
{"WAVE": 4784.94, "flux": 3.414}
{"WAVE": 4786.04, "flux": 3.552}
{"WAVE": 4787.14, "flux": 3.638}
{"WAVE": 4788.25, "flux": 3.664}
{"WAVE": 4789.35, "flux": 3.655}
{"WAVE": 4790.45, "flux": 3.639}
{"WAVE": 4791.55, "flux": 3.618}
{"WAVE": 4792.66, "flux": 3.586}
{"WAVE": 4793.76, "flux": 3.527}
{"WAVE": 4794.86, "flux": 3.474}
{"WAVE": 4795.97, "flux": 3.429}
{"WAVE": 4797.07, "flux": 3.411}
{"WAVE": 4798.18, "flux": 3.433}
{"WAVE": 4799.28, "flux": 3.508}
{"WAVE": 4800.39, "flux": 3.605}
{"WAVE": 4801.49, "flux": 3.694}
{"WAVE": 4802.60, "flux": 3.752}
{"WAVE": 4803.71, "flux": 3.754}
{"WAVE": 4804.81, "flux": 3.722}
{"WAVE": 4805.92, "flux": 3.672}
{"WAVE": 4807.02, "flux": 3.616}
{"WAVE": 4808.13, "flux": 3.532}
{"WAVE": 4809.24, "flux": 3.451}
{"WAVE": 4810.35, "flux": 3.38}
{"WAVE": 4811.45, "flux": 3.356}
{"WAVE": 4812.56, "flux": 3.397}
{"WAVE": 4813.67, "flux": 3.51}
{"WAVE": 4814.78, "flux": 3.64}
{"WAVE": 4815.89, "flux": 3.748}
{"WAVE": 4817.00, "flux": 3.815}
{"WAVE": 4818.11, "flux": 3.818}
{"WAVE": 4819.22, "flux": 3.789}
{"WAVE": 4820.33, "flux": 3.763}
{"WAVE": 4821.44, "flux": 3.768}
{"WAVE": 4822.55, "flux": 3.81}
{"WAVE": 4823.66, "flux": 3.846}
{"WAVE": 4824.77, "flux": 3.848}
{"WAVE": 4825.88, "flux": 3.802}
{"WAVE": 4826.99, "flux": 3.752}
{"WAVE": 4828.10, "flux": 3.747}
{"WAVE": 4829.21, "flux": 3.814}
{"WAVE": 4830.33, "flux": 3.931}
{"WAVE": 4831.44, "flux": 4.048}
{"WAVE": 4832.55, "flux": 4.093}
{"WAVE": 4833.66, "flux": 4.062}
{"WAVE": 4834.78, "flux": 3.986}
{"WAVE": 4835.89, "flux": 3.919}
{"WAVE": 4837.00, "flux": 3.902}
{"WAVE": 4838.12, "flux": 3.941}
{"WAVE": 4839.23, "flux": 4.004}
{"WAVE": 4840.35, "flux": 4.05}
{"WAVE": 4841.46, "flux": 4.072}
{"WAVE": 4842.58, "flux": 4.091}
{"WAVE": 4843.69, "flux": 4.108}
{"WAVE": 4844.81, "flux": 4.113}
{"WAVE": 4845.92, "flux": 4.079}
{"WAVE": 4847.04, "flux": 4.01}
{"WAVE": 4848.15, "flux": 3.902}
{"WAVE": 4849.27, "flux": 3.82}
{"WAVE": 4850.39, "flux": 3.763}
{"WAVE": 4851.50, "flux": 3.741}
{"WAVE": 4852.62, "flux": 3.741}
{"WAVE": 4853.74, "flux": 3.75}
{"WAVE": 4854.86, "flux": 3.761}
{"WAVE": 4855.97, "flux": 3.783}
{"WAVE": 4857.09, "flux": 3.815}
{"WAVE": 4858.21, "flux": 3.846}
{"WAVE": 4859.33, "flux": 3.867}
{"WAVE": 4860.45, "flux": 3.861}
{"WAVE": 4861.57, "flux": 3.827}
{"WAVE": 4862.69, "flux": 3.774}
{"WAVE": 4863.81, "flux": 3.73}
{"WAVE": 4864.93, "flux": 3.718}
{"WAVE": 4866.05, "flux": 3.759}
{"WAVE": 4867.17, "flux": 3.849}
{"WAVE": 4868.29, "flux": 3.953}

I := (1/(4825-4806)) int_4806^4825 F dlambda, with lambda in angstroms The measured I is 3.65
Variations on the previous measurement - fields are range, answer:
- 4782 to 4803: 3.52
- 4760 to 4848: 3.72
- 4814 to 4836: 3.85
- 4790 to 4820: 3.59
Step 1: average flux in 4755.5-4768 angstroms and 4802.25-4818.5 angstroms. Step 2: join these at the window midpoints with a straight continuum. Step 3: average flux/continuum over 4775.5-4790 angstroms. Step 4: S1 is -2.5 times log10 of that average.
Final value 0.08 mag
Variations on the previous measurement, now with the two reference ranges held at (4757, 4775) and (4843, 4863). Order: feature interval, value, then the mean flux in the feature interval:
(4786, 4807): 0.07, 3.6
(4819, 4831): 0.01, 3.81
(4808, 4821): 0.07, 3.6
